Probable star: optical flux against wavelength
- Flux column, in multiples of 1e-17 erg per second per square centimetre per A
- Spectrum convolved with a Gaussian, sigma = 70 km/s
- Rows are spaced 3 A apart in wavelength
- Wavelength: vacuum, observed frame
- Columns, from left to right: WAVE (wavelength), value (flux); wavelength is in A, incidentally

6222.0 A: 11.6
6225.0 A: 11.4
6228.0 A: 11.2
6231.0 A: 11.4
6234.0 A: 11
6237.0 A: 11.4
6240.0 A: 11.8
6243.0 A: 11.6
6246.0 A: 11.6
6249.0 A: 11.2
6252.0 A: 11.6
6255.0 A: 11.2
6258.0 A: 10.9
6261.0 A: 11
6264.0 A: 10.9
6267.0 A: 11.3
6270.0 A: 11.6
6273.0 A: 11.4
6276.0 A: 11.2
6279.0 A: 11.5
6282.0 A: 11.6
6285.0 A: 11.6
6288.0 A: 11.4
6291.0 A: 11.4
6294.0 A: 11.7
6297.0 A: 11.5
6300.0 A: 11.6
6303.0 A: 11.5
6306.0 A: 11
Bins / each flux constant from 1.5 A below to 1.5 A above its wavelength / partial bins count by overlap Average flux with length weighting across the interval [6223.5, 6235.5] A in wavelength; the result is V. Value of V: 11.2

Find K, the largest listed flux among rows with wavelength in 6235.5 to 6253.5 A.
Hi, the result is 11.8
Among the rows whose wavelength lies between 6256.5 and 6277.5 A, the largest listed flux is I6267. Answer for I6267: 11.6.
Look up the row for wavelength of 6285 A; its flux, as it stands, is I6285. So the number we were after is 11.6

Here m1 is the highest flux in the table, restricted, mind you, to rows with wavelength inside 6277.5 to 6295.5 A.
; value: 11.7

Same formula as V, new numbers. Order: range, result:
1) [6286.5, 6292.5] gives 11.4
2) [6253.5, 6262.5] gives 11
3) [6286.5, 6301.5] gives 11.5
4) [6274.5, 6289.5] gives 11.5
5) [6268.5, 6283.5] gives 11.5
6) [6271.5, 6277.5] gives 11.3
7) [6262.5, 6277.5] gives 11.3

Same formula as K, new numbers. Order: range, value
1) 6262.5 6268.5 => 11.3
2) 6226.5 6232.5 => 11.4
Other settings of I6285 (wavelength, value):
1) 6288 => 11.4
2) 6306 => 11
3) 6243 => 11.6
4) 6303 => 11.5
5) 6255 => 11.2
